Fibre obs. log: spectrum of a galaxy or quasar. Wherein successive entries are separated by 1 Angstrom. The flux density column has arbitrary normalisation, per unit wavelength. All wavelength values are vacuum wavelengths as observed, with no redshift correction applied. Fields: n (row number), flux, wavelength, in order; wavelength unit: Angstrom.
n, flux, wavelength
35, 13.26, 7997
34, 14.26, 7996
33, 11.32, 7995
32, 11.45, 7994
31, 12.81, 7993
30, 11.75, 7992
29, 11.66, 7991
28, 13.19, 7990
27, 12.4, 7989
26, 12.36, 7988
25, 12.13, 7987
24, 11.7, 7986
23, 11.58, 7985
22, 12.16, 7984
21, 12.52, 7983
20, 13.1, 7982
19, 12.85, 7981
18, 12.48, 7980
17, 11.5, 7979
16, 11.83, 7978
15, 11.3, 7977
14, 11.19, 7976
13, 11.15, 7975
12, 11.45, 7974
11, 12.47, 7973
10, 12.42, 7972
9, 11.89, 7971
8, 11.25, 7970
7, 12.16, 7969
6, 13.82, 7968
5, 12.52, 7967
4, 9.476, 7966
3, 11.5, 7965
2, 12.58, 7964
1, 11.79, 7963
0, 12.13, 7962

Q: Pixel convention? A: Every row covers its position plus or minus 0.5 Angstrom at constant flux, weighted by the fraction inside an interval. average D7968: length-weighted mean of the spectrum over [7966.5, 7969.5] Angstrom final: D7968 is 12.8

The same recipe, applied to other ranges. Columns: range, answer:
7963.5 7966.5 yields 11.2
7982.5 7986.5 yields 12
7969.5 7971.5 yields 11.6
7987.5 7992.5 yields 12.3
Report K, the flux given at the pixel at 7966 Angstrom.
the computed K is 9.476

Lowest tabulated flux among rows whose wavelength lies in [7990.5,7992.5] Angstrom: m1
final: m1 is 11.66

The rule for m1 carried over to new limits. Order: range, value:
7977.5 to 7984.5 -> 11.5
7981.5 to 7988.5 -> 11.58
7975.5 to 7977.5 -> 11.19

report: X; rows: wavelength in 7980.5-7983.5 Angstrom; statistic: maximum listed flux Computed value 13.1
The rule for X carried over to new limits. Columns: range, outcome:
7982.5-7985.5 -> 12.52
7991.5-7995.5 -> 12.81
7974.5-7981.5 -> 12.85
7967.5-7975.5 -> 13.82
